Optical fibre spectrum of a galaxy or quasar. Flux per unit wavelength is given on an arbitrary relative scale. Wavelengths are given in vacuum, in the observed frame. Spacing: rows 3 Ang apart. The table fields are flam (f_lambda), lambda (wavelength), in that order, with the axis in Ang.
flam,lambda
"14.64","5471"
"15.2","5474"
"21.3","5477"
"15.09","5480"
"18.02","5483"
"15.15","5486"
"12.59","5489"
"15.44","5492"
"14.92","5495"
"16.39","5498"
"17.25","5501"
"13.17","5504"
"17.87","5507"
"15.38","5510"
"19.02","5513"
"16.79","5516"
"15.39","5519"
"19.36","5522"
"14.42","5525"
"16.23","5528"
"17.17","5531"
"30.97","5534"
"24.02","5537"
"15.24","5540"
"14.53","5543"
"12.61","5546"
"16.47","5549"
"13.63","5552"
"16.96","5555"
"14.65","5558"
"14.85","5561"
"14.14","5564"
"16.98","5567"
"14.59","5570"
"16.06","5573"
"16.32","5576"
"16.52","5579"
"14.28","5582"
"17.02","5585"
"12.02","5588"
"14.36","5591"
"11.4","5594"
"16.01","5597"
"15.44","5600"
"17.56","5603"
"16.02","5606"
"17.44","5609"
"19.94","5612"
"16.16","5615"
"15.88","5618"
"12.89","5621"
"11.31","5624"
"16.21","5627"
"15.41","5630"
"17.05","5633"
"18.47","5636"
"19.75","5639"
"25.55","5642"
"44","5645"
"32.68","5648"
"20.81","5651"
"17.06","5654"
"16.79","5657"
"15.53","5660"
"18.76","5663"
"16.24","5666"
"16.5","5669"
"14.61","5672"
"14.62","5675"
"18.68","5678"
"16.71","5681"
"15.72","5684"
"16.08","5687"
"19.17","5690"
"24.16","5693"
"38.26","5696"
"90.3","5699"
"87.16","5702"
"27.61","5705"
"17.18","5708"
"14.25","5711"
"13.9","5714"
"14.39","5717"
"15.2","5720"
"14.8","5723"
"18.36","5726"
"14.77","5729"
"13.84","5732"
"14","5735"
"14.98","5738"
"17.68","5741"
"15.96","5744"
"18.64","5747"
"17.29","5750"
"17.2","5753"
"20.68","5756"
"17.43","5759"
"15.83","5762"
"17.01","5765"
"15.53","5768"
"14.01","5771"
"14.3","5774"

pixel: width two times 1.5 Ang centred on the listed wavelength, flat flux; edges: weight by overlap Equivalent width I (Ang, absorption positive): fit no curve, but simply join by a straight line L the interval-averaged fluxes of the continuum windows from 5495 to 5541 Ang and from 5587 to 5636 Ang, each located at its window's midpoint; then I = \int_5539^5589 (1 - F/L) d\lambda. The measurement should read 4.5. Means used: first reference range 17.8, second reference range 15.4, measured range 15.1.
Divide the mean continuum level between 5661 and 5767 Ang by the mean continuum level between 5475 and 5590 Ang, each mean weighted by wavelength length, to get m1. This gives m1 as 1.32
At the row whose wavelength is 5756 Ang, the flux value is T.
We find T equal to 20.68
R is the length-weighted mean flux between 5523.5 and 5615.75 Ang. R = 16.3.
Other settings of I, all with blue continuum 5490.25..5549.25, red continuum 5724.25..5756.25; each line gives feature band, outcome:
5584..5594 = 1.80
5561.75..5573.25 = 1.12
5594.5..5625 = 1.95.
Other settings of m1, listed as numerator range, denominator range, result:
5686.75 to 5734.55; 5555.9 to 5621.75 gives 1.77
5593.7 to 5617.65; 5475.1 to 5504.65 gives 1.03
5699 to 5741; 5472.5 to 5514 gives 1.48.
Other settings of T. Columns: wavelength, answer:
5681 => 16.71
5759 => 17.43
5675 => 14.62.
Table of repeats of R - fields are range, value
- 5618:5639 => 15.6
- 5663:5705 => 29.4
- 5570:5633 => 15.4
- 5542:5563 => 14.8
